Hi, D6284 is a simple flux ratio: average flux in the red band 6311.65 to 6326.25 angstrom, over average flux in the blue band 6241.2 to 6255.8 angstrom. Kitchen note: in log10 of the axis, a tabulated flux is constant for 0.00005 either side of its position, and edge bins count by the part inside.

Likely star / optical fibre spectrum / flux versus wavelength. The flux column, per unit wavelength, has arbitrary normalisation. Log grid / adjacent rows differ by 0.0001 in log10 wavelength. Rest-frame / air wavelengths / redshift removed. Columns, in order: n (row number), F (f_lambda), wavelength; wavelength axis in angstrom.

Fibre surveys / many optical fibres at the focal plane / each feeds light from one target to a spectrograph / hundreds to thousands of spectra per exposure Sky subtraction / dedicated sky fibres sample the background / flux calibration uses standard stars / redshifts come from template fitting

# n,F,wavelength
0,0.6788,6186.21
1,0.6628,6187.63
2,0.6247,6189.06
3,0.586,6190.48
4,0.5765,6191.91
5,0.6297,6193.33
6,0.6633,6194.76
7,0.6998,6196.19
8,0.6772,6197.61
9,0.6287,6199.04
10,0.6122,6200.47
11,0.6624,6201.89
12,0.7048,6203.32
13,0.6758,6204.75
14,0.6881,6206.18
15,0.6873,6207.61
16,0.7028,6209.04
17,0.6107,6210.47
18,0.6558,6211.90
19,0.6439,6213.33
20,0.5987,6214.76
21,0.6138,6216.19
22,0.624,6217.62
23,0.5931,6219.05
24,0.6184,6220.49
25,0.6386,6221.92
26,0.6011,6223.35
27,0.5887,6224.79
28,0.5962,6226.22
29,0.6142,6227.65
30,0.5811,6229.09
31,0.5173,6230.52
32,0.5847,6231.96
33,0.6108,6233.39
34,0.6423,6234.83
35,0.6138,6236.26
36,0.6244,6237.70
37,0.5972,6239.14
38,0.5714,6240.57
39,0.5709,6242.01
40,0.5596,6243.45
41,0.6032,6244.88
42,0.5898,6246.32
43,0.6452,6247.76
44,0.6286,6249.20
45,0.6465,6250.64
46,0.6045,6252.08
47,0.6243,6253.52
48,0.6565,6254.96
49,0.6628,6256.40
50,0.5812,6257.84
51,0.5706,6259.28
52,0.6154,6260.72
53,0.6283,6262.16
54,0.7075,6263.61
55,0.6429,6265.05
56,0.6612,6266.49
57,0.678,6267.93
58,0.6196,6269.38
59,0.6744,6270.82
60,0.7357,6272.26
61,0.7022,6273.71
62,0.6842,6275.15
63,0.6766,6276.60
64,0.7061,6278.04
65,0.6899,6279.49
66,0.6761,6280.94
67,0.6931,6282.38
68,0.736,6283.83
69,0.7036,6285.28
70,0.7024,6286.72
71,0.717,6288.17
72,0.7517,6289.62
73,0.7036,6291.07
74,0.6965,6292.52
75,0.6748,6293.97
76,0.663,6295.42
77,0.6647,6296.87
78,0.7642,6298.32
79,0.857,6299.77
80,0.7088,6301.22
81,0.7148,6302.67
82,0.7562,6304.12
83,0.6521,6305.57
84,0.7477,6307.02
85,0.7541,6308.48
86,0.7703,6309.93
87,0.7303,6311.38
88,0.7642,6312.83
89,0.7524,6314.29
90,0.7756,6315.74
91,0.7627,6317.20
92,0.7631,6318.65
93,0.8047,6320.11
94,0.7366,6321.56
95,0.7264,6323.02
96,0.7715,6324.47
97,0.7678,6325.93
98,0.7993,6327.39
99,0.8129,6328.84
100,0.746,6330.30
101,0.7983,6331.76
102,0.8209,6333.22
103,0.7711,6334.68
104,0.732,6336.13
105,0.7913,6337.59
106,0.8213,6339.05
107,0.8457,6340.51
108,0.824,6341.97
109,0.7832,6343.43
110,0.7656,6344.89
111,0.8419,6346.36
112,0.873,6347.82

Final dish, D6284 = 1.2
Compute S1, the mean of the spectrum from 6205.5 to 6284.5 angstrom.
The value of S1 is 0.634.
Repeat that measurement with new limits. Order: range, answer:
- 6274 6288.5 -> 0.698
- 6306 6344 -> 0.775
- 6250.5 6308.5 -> 0.685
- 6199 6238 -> 0.626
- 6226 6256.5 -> 0.606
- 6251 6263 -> 0.619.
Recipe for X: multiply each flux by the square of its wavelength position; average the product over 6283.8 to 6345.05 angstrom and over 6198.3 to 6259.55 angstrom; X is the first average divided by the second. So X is 1.25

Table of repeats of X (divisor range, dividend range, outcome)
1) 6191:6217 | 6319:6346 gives 1.26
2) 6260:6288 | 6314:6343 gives 1.17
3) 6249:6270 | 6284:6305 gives 1.15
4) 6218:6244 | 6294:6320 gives 1.27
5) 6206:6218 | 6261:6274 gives 1.05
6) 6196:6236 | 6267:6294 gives 1.13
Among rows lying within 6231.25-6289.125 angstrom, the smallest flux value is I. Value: 0.5596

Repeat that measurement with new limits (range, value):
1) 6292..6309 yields 0.6521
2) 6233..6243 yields 0.5709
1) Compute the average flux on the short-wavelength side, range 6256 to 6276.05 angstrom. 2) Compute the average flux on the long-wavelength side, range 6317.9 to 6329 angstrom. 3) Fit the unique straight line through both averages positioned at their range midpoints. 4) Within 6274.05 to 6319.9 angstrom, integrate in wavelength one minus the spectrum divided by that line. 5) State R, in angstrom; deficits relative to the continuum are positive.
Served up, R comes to -0.4 angstrom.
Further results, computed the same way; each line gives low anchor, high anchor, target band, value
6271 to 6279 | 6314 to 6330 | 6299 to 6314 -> 0.02 angstrom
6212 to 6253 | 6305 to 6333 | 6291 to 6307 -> 0.21 angstrom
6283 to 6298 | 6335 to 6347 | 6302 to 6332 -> -0.14 angstrom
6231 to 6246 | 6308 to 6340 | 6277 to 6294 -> -0.29 angstrom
